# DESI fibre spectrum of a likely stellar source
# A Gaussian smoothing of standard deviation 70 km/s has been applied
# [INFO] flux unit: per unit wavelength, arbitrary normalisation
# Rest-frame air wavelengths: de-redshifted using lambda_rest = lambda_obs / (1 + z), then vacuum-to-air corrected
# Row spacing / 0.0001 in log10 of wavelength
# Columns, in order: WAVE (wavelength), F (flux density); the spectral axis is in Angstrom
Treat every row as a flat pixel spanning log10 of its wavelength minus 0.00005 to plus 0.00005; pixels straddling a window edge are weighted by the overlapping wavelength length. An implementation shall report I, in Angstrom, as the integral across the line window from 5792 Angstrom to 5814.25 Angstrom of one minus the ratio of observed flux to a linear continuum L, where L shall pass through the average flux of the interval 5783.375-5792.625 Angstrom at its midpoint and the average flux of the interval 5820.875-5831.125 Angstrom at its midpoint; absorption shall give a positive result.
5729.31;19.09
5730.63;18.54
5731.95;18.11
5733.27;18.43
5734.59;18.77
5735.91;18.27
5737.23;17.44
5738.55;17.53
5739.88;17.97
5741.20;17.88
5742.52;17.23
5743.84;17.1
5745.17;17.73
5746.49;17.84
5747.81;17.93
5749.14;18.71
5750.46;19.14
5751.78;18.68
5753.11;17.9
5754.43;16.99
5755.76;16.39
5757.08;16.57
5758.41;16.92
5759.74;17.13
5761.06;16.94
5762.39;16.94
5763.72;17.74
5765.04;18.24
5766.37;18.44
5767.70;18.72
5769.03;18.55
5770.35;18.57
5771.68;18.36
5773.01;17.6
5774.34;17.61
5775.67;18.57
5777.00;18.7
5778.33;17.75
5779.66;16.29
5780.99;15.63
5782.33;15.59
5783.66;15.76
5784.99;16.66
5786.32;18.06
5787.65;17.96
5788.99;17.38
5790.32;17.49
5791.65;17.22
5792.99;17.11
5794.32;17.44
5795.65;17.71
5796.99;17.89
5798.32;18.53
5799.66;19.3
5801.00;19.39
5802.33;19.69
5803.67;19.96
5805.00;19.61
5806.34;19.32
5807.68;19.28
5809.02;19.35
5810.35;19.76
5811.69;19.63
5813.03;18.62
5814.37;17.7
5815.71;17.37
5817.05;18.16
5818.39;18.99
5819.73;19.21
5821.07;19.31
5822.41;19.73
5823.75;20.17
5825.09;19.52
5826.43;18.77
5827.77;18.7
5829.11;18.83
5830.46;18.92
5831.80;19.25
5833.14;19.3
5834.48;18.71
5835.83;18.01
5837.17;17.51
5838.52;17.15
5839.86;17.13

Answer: -1.0 Angstrom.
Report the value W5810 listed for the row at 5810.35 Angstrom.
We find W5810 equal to 19.76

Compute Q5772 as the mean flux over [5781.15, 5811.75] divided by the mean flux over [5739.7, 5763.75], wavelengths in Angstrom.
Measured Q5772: 1.04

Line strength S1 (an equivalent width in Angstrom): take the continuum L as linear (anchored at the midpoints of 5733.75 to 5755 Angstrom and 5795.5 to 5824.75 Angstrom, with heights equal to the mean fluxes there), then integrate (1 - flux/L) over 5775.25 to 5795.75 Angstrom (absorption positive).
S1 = 1.61 Angstrom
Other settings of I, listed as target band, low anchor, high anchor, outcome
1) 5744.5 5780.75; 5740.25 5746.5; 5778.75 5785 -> -2.2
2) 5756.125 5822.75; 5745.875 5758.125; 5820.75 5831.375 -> 1.6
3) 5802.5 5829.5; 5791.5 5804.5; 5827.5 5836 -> -0.6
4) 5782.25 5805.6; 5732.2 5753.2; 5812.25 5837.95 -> 0.6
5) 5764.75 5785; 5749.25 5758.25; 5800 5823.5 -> 0.7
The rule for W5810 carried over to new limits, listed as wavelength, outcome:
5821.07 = 19.31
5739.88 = 17.97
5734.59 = 18.77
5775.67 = 18.57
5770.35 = 18.57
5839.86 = 17.13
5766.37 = 18.44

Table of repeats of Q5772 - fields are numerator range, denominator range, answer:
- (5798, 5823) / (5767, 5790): 1.09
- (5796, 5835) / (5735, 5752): 1.06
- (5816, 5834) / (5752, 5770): 1.09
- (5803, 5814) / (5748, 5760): 1.10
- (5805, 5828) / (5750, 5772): 1.07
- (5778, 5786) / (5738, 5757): 0.92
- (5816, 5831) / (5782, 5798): 1.11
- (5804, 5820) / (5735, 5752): 1.05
